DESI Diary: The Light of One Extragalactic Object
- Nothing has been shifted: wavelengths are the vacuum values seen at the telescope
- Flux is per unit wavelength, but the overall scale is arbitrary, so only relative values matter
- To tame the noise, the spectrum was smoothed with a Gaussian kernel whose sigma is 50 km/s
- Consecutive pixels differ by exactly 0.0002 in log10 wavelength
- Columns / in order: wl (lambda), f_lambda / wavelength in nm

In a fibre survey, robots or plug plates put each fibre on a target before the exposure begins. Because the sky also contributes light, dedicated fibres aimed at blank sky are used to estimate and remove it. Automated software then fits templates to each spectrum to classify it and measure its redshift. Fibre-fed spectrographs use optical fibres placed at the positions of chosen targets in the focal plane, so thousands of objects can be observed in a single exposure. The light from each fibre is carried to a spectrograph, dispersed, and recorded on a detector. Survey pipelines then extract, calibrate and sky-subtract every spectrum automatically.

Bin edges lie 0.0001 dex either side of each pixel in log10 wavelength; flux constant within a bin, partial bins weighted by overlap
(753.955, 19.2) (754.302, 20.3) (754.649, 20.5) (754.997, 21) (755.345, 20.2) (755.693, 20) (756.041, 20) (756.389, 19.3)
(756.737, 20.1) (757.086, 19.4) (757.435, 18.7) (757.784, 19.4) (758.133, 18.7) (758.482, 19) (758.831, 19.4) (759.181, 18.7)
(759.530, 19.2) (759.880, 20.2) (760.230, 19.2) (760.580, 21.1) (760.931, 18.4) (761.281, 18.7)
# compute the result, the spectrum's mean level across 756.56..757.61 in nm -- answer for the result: 19.4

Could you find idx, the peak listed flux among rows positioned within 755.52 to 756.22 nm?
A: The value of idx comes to 20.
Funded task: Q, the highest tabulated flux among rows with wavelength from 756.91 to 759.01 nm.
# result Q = 19.4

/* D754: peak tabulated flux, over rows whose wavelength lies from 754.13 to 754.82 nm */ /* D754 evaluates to 20.5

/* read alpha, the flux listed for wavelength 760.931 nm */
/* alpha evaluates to 18.4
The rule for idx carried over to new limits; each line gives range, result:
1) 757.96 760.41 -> 20.2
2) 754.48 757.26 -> 21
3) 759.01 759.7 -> 19.2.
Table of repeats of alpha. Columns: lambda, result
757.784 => 19.4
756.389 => 19.3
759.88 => 20.2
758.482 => 19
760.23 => 19.2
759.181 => 18.7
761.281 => 18.7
